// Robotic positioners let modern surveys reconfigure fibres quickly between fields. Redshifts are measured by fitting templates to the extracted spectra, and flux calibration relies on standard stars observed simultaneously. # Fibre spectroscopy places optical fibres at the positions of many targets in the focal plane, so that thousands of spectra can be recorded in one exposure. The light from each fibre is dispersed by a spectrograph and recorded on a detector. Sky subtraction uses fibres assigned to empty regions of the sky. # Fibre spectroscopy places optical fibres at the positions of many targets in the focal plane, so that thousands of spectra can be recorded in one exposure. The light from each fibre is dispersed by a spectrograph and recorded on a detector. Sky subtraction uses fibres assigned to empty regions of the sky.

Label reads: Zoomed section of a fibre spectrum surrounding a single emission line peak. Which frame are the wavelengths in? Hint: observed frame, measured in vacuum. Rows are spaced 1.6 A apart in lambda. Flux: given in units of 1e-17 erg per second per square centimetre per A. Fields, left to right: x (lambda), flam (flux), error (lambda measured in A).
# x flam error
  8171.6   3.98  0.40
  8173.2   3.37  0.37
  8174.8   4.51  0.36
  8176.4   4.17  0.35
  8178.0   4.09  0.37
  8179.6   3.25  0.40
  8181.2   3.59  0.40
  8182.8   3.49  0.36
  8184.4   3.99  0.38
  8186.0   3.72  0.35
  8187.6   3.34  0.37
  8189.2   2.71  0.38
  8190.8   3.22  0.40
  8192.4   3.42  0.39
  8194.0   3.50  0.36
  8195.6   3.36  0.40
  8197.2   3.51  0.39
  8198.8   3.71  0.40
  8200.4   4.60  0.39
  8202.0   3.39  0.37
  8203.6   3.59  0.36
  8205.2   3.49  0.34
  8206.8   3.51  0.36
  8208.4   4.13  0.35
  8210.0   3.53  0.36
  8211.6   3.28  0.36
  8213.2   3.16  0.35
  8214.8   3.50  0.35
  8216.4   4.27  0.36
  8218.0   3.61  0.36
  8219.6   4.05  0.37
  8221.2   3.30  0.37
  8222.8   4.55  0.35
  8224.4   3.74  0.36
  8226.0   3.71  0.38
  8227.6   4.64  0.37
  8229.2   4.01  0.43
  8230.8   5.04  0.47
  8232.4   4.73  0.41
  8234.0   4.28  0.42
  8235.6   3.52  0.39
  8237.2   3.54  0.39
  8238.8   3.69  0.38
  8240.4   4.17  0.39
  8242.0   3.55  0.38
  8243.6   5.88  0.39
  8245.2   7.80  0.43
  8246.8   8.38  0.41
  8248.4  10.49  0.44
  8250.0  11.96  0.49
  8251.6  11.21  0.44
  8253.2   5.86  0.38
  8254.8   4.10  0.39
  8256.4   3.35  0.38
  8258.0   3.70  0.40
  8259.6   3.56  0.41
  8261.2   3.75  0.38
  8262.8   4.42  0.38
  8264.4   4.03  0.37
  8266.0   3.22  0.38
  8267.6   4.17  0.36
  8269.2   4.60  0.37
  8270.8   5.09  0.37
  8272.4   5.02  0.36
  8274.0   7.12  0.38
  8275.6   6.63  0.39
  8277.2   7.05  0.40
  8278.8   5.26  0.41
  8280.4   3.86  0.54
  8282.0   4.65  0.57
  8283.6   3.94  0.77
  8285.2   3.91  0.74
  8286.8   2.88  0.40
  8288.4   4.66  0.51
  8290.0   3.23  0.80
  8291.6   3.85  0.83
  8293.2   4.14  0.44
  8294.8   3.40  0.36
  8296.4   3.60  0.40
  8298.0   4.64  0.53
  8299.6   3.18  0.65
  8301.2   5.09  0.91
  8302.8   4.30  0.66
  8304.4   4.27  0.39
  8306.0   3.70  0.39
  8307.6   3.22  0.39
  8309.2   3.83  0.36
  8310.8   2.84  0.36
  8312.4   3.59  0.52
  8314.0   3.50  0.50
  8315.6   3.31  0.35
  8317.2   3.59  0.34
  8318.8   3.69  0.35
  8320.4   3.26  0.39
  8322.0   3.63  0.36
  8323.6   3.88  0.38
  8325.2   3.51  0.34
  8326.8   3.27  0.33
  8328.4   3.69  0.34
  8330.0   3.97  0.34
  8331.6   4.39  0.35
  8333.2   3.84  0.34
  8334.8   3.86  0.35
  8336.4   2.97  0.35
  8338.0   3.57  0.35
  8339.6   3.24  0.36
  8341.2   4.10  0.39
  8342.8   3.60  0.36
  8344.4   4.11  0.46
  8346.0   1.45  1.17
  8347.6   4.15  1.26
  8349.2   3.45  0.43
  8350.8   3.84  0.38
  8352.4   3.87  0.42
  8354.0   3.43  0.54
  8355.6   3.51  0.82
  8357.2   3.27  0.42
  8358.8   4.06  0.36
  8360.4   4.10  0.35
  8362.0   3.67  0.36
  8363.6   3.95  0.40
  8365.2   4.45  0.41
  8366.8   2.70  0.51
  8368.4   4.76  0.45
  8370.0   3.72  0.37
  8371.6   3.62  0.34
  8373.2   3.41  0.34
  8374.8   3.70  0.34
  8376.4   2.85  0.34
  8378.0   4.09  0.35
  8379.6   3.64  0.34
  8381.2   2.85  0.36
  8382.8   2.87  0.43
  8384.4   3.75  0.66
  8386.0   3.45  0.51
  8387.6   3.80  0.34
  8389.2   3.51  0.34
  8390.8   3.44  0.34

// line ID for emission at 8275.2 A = [N II]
